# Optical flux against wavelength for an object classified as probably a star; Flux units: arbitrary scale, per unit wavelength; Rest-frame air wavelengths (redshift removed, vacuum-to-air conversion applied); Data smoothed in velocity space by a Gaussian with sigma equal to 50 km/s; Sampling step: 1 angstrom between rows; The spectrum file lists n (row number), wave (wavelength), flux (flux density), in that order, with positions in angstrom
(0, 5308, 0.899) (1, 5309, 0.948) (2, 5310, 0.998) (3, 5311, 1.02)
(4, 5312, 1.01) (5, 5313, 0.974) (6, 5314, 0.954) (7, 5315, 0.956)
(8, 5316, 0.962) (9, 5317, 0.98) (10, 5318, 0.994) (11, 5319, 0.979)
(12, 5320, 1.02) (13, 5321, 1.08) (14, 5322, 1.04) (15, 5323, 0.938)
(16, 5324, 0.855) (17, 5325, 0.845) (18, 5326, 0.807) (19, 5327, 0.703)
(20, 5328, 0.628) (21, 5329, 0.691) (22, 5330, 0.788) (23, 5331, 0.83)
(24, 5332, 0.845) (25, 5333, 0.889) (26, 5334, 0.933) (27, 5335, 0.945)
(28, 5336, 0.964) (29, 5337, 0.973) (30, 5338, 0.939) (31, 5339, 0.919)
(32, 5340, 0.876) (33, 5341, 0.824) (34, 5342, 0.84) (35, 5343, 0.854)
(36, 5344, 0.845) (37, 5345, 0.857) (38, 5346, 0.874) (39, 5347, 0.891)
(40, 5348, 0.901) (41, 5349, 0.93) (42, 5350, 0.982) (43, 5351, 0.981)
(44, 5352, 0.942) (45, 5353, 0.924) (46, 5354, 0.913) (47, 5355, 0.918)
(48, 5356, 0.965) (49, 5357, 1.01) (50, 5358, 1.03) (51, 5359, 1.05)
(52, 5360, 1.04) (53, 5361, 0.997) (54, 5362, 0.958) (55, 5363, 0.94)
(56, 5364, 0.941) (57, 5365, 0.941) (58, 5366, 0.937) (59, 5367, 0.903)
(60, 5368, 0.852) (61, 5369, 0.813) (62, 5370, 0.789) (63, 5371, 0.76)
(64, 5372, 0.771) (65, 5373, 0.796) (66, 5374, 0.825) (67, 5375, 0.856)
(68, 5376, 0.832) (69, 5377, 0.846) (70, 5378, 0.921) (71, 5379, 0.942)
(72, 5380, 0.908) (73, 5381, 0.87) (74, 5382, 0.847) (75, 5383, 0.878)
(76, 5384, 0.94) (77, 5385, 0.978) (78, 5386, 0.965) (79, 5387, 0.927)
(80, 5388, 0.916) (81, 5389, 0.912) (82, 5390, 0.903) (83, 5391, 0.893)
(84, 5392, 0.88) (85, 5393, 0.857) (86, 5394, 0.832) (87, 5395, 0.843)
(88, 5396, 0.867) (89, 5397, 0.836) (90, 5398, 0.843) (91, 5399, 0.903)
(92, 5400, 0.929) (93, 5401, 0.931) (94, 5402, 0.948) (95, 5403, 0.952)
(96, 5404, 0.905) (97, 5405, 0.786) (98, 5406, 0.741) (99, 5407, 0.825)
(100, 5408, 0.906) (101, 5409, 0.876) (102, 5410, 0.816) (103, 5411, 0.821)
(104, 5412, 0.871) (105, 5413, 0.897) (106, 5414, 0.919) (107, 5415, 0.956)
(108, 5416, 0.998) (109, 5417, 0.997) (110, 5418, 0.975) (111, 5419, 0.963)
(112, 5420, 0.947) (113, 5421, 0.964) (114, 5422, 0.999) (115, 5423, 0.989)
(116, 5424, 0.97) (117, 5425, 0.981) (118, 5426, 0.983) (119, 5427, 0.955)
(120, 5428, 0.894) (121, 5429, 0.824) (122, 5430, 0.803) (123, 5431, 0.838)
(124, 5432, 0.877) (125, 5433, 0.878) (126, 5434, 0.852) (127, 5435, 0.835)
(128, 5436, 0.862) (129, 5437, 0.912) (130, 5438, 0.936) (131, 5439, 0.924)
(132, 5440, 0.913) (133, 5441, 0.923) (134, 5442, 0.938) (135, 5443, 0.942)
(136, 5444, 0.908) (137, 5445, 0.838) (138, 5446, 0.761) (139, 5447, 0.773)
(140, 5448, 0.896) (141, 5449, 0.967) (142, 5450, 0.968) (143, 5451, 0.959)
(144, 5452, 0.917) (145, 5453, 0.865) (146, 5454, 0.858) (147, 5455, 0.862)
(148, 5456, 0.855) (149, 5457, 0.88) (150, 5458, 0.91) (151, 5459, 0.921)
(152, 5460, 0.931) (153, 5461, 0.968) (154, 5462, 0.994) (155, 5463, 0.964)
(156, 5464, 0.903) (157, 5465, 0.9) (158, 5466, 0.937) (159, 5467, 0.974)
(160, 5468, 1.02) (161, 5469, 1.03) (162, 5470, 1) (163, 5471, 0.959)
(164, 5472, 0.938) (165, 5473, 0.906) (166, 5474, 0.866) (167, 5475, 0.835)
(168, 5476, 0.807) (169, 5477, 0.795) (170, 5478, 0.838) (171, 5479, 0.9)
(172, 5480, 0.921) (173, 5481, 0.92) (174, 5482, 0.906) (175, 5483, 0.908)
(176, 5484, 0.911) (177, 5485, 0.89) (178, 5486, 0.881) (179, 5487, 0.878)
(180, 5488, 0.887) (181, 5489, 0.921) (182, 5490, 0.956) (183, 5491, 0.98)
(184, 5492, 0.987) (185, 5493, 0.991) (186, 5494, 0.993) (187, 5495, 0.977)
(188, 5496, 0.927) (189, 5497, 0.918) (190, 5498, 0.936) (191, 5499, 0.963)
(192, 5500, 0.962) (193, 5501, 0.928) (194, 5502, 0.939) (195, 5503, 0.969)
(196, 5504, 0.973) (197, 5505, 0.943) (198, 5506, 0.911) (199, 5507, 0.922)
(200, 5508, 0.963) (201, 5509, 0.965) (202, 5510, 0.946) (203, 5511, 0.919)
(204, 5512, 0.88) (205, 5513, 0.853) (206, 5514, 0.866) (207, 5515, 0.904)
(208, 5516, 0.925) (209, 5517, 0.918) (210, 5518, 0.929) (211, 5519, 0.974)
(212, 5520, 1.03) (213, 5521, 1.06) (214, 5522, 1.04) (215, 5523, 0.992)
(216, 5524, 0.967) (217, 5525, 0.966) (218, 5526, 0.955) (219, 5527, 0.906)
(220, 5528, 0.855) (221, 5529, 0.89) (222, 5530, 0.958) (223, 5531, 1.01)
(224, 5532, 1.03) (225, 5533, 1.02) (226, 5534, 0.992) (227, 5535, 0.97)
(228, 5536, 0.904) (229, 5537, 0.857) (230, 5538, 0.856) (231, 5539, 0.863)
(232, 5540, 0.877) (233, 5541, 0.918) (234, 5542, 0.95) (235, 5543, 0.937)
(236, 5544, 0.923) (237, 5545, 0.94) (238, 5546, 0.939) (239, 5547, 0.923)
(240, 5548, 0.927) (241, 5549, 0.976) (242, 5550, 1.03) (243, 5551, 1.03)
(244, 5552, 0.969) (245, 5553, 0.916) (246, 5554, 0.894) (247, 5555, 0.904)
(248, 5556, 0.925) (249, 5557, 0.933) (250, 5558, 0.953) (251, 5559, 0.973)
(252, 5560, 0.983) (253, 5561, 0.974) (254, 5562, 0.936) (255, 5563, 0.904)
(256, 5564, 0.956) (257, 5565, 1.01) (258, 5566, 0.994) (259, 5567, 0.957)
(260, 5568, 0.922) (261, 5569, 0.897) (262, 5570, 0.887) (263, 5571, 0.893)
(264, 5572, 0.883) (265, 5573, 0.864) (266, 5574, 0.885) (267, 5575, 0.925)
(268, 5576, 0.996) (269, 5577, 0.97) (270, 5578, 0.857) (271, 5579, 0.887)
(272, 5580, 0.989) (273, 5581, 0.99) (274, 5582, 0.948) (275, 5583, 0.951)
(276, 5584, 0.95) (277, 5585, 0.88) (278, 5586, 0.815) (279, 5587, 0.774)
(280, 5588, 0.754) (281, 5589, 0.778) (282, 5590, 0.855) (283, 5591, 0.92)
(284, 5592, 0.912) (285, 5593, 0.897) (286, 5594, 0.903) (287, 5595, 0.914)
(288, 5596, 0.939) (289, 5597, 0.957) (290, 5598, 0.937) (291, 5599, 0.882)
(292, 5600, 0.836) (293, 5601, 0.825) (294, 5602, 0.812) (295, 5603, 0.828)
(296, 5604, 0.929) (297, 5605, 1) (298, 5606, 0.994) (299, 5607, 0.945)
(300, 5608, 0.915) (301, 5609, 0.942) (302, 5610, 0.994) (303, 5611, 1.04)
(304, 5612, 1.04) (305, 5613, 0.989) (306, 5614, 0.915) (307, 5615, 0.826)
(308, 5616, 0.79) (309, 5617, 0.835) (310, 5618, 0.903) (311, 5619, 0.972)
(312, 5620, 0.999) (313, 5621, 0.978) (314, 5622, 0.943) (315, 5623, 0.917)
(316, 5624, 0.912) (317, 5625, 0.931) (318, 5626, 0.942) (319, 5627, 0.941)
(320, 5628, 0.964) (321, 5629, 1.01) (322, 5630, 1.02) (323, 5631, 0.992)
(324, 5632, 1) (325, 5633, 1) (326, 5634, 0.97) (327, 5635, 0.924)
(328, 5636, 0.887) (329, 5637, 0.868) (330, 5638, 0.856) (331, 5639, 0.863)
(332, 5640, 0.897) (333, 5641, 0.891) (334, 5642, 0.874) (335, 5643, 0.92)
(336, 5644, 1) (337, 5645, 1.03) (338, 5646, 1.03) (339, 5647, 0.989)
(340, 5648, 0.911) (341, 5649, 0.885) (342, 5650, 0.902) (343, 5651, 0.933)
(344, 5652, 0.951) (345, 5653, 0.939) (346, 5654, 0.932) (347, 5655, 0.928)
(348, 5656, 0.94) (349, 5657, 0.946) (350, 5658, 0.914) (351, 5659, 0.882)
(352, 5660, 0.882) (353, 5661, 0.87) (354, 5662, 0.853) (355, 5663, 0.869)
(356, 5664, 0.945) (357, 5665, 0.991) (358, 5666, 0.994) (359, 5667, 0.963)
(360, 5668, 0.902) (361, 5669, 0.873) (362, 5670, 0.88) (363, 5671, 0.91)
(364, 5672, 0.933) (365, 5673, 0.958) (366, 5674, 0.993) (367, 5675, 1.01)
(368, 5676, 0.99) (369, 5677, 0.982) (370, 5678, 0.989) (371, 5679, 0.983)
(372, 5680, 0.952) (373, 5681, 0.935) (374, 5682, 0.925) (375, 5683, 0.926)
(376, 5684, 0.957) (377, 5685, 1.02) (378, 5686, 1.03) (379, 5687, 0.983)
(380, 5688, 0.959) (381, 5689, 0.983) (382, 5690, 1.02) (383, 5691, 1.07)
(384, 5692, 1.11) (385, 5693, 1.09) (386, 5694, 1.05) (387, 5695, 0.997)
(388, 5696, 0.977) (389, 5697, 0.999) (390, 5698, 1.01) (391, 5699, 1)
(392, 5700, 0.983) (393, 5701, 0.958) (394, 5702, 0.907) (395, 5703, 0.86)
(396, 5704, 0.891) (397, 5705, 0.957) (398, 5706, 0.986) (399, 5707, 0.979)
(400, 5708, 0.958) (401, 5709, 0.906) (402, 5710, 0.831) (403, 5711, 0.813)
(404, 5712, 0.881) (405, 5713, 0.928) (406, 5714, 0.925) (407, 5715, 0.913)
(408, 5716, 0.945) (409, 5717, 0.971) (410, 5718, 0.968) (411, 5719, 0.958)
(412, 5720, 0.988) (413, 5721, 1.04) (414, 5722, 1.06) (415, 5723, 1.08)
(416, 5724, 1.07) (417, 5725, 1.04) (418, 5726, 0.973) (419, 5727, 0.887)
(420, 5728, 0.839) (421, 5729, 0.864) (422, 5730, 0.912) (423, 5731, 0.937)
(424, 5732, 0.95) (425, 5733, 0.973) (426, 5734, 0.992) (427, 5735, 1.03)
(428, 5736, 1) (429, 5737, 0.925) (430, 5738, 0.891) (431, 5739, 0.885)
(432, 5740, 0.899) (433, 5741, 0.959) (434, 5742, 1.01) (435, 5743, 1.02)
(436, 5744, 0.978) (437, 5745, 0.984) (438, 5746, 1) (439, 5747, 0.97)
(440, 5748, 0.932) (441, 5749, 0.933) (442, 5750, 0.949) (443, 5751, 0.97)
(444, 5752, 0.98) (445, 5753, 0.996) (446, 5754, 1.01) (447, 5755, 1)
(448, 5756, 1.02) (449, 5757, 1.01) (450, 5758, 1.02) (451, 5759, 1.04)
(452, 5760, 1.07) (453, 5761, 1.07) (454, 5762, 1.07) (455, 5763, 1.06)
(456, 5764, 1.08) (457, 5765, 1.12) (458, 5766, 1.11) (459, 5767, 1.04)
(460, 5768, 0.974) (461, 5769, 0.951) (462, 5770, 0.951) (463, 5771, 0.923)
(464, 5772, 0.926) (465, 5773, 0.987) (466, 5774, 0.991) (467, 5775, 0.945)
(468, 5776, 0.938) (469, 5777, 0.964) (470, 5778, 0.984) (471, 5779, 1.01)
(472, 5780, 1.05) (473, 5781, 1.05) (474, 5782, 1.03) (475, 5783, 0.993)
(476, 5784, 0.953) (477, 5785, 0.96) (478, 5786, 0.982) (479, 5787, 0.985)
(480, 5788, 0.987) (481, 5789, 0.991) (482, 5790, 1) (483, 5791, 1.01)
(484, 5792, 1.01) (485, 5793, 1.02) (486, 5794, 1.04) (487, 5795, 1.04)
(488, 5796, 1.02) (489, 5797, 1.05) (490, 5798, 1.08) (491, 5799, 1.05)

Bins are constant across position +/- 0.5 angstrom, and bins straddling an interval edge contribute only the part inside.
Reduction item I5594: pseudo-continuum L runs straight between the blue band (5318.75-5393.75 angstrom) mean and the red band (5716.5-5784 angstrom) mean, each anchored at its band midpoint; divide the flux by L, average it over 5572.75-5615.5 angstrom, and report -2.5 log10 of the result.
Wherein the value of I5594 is 0.05 mag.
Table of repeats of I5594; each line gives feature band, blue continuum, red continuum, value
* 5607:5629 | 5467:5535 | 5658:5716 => 0.009 mag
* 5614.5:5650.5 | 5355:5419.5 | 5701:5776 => 0.019 mag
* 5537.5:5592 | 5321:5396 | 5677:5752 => 0.016 mag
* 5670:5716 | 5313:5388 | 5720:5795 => 0.014 mag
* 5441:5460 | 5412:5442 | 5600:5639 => 0.038 mag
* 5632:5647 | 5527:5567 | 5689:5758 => 0.026 mag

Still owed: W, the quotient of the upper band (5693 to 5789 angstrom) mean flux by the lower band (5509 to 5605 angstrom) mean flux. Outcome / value 1.06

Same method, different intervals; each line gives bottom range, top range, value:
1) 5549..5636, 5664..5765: 1.05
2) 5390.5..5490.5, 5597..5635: 1.04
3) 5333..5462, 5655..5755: 1.06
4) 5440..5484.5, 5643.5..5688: 1.04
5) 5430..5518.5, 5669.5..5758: 1.06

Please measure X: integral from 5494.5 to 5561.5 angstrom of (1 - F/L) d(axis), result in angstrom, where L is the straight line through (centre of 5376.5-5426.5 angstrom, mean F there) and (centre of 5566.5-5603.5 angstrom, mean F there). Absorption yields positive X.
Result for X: -3.4 angstrom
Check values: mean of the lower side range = 0.907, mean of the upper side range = 0.894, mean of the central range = 0.944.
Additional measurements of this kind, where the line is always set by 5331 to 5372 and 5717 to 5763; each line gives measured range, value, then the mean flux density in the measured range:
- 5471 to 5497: 0.8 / 0.91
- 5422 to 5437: 0.5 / 0.9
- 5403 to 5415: 0.8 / 0.86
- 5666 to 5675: 0.3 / 0.935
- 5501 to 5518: 0.3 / 0.925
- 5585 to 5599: 1.2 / 0.874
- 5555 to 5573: 0.3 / 0.937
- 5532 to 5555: 0.2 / 0.938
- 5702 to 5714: 0.8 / 0.909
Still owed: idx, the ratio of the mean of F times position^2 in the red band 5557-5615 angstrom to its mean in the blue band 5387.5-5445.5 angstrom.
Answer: 1.1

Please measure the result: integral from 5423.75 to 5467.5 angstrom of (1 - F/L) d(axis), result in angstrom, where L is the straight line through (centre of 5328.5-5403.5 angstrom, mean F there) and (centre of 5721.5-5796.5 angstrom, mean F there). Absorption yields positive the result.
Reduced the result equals 0.7 angstrom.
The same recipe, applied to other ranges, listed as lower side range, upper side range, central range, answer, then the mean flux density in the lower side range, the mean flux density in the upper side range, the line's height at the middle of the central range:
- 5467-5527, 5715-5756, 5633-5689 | 1.2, 0.935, 0.969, 0.958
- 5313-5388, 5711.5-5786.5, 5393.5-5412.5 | 1.0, 0.904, 0.982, 0.914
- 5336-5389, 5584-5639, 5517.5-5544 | -1.1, 0.907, 0.916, 0.913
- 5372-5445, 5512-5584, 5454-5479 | 0.0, 0.897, 0.94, 0.915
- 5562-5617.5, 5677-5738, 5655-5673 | 0.6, 0.911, 0.967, 0.946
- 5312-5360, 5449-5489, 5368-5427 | 1.3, 0.914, 0.913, 0.913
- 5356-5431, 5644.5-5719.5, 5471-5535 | -0.8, 0.904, 0.952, 0.922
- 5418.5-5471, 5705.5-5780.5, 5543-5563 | -0.2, 0.917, 0.976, 0.938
